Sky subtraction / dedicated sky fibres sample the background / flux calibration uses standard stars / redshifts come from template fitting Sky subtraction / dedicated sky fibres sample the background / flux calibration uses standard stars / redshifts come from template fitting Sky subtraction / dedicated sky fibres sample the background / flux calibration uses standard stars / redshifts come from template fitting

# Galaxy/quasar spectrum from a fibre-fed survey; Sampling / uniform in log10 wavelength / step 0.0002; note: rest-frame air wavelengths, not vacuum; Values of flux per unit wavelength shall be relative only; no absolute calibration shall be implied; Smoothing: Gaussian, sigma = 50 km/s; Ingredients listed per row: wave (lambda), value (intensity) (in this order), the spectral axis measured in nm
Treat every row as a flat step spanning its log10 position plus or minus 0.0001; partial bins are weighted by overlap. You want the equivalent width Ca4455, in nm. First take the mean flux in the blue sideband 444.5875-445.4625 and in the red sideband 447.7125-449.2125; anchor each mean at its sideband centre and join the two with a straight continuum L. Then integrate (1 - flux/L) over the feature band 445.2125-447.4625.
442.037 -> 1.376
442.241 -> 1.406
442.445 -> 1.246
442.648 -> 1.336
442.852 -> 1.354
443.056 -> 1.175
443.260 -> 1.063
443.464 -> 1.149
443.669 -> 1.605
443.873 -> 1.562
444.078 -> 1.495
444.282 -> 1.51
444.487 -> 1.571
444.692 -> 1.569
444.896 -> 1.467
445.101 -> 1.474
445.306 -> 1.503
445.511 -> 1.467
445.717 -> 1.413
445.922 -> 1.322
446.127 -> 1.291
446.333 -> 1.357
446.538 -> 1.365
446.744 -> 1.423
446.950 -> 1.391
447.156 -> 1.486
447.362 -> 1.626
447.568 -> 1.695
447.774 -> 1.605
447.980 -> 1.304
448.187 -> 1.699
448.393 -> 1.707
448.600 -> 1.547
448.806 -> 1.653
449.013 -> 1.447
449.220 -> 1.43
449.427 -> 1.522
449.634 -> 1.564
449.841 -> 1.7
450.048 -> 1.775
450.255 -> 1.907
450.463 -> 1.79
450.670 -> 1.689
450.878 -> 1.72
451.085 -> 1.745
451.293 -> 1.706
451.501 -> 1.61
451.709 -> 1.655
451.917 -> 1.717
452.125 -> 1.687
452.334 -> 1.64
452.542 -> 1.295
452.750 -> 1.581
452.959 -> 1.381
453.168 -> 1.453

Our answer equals 0.15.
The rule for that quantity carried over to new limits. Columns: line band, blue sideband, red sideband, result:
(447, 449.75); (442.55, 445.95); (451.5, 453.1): -0.12 nm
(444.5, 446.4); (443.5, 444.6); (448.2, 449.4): 0.12 nm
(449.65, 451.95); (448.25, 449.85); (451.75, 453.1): -0.24 nm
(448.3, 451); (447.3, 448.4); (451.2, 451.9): -0.03 nm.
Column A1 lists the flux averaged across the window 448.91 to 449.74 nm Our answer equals 1.49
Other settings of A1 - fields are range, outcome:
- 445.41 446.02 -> 1.4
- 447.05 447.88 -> 1.6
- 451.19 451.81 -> 1.66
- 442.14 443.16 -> 1.3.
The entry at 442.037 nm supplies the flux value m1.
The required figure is 1.376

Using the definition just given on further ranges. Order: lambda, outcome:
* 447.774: 1.605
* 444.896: 1.467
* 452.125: 1.687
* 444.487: 1.571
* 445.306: 1.503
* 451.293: 1.706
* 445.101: 1.474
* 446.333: 1.357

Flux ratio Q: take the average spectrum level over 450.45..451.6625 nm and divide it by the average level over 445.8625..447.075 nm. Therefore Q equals 1.25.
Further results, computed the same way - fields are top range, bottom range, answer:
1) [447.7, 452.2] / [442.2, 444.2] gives 1.23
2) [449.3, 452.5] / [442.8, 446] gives 1.19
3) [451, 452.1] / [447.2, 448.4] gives 1.06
